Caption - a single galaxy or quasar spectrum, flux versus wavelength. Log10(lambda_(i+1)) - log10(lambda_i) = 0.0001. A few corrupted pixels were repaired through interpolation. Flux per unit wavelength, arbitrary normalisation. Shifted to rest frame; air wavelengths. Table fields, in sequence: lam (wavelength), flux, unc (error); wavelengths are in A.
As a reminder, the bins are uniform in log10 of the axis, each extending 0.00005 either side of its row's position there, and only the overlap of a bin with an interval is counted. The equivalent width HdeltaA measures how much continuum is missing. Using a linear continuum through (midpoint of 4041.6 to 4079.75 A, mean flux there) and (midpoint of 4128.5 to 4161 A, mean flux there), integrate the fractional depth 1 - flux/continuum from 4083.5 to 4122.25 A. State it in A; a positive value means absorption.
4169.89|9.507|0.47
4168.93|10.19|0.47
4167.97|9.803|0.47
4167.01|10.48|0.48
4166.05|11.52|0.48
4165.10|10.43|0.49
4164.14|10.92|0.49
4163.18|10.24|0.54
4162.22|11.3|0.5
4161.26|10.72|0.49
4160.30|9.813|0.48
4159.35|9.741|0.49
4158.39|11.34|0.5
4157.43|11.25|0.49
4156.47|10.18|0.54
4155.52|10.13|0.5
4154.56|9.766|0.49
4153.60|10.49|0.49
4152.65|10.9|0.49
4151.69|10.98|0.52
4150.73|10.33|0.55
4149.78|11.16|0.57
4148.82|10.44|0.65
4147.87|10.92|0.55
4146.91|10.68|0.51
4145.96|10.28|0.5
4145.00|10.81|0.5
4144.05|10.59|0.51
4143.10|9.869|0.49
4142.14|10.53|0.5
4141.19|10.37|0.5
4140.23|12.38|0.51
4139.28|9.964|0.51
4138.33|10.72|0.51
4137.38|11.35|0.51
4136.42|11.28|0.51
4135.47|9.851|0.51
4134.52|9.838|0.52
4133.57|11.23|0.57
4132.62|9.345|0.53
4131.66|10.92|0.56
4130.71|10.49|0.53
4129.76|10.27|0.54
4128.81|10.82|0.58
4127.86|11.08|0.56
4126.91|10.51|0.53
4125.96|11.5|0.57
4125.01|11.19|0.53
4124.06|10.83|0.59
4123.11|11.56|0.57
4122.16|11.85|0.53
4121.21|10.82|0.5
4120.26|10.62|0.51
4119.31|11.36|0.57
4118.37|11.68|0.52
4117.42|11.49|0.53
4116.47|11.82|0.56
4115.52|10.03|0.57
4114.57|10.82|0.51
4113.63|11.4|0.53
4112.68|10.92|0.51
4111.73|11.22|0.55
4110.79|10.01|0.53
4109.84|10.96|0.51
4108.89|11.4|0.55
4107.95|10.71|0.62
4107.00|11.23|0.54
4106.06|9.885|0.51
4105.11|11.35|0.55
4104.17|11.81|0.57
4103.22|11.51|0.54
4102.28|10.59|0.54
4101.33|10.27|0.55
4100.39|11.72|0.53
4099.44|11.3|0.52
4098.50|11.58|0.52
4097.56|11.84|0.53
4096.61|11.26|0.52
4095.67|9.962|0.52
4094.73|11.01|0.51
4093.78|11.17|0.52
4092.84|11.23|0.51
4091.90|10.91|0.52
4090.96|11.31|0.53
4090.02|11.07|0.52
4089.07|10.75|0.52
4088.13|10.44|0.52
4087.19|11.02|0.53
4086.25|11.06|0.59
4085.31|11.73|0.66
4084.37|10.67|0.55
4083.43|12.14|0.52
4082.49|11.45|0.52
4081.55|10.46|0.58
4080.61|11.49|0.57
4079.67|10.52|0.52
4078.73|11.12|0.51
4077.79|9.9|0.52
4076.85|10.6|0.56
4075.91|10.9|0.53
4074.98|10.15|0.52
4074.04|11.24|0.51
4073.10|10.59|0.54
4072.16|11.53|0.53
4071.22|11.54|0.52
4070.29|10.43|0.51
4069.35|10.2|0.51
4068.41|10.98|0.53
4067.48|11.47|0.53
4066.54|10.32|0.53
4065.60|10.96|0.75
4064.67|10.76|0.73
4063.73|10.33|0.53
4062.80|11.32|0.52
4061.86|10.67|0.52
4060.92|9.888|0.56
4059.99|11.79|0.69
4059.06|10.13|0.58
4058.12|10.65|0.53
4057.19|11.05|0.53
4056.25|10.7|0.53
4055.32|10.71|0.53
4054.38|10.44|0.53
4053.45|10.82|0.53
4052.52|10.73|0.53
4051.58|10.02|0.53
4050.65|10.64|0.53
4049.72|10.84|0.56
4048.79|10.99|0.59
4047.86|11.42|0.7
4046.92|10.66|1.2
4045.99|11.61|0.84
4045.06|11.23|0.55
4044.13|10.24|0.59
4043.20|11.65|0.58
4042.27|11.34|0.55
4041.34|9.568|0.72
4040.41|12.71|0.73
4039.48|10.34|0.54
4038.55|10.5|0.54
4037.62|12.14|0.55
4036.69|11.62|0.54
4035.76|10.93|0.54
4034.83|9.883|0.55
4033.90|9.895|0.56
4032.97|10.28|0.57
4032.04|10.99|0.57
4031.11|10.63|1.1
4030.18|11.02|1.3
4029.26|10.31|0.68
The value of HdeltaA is -1.4 A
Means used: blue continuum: 10.8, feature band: 11.1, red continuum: 10.6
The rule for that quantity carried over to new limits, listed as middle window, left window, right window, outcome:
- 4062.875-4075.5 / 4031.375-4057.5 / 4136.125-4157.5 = 0.0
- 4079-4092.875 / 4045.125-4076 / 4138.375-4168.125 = -0.4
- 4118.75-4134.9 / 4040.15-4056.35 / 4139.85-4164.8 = -0.3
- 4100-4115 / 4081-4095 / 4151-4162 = -0.1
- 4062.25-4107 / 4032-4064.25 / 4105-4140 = -0.5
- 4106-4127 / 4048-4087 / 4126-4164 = -0.8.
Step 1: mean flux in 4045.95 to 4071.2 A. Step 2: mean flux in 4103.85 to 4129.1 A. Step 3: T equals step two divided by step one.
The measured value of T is 1.03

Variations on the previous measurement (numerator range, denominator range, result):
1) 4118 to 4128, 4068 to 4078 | 1.04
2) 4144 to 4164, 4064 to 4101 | 0.96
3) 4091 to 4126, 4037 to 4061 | 1.02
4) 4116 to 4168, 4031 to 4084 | 0.99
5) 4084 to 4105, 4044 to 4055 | 1.03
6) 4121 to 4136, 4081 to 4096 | 0.97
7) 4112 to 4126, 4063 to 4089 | 1.03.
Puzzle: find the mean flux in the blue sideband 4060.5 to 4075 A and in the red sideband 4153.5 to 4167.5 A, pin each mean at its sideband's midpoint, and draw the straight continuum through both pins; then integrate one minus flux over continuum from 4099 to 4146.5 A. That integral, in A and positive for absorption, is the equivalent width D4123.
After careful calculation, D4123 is -1.0 A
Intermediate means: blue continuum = 10.8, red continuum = 10.6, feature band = 10.9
